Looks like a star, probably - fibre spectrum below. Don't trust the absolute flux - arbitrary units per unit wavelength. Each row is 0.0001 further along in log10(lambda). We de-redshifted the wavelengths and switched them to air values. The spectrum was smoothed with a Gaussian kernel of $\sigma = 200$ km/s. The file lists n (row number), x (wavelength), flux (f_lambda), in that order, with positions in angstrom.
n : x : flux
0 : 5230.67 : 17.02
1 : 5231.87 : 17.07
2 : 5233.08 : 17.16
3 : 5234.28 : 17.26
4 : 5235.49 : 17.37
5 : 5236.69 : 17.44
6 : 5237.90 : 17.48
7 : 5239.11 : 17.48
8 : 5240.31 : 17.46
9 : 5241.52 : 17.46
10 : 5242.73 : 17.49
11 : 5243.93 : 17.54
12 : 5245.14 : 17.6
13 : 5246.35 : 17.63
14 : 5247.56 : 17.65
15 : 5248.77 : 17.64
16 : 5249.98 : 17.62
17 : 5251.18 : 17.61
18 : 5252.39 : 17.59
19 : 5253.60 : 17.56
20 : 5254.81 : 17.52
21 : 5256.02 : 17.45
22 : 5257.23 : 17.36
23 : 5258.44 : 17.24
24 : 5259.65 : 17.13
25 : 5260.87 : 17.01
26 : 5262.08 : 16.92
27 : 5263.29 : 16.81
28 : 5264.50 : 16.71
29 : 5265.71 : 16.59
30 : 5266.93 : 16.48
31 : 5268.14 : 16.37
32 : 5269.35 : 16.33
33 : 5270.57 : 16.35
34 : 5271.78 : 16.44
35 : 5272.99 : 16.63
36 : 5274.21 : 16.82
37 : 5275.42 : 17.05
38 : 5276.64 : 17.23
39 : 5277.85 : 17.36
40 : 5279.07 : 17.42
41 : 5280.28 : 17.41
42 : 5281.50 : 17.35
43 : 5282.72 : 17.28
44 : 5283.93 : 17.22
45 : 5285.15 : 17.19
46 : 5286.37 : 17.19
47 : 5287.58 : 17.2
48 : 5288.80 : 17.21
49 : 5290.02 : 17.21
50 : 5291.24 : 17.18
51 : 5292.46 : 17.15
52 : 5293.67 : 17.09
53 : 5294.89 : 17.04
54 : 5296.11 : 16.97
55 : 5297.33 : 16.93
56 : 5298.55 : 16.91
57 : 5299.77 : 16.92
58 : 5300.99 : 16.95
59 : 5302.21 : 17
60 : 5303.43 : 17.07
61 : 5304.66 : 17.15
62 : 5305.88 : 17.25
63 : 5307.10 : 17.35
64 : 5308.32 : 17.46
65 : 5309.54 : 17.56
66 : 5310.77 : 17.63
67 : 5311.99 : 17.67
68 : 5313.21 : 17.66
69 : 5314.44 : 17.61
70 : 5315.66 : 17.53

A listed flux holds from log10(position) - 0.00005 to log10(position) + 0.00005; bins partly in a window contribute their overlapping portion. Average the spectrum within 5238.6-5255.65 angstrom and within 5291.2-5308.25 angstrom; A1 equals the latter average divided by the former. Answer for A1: 0.97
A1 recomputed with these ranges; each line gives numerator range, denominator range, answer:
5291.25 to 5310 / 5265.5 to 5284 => 1.01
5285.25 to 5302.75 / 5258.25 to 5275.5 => 1.02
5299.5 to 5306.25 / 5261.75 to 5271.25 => 1.03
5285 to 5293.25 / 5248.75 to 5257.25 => 0.98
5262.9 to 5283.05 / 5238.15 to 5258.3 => 0.96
